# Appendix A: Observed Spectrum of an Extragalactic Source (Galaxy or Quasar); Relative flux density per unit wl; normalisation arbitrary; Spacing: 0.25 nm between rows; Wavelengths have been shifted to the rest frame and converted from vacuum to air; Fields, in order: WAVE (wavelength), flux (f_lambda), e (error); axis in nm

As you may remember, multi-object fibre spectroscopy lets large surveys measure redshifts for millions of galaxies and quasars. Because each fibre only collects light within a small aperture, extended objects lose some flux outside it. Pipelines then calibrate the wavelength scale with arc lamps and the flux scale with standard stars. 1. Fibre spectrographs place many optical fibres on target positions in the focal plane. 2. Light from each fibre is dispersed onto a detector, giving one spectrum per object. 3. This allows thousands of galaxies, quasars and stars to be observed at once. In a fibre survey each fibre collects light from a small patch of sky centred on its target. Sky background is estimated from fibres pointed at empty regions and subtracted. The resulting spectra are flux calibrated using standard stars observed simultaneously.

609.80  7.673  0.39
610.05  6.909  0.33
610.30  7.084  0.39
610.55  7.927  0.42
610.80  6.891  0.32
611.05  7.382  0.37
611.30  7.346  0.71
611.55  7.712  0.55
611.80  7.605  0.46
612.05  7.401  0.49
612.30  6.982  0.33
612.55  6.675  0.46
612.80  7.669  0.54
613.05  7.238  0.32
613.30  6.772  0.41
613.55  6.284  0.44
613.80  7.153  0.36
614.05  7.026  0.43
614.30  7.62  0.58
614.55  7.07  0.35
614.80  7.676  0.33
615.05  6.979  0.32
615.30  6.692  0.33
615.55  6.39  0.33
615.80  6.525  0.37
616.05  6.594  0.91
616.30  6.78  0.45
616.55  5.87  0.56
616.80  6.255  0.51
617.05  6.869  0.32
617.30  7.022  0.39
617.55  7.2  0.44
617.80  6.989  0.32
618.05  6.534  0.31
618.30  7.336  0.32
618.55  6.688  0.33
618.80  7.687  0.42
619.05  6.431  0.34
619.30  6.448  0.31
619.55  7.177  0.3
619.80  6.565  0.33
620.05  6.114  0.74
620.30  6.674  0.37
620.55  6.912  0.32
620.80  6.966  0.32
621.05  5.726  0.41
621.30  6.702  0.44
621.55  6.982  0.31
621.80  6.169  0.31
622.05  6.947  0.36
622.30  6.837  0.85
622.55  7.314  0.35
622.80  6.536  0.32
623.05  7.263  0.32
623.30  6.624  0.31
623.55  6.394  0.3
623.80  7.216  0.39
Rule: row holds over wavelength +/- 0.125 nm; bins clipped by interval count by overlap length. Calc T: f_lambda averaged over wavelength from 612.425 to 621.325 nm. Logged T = 6.82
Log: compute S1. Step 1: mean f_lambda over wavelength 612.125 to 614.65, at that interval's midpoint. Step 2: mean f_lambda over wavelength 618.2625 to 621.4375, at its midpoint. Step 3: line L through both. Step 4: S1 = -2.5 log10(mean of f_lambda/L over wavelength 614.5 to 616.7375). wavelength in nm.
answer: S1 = 0.04 mag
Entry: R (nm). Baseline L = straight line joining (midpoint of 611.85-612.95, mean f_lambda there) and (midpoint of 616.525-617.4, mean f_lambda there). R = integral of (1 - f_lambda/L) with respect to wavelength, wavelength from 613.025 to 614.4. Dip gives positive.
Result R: 0.01 nm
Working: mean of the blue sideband 7.21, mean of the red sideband 6.56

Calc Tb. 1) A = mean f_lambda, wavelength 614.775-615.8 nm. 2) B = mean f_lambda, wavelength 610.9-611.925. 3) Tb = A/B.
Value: 0.91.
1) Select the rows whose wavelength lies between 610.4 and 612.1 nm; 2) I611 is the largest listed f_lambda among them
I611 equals 7.927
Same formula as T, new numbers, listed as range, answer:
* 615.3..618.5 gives 6.7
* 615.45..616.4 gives 6.57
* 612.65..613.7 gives 6.99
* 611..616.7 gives 7.01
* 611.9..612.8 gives 7.13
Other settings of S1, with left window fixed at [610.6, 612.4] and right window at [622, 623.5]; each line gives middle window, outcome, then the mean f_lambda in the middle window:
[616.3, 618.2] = 0.07 mag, 6.69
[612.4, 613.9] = 0.05 mag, 6.96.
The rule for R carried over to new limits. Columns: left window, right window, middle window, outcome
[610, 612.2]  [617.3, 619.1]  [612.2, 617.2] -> 0.23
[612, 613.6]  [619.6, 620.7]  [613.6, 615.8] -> -0.03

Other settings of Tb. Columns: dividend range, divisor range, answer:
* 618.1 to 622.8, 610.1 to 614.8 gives 0.93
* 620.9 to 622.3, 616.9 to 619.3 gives 0.94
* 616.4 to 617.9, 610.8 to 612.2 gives 0.90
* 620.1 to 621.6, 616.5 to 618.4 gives 0.97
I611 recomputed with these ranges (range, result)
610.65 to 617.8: 7.712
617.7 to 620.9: 7.687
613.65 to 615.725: 7.676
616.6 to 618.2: 7.2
